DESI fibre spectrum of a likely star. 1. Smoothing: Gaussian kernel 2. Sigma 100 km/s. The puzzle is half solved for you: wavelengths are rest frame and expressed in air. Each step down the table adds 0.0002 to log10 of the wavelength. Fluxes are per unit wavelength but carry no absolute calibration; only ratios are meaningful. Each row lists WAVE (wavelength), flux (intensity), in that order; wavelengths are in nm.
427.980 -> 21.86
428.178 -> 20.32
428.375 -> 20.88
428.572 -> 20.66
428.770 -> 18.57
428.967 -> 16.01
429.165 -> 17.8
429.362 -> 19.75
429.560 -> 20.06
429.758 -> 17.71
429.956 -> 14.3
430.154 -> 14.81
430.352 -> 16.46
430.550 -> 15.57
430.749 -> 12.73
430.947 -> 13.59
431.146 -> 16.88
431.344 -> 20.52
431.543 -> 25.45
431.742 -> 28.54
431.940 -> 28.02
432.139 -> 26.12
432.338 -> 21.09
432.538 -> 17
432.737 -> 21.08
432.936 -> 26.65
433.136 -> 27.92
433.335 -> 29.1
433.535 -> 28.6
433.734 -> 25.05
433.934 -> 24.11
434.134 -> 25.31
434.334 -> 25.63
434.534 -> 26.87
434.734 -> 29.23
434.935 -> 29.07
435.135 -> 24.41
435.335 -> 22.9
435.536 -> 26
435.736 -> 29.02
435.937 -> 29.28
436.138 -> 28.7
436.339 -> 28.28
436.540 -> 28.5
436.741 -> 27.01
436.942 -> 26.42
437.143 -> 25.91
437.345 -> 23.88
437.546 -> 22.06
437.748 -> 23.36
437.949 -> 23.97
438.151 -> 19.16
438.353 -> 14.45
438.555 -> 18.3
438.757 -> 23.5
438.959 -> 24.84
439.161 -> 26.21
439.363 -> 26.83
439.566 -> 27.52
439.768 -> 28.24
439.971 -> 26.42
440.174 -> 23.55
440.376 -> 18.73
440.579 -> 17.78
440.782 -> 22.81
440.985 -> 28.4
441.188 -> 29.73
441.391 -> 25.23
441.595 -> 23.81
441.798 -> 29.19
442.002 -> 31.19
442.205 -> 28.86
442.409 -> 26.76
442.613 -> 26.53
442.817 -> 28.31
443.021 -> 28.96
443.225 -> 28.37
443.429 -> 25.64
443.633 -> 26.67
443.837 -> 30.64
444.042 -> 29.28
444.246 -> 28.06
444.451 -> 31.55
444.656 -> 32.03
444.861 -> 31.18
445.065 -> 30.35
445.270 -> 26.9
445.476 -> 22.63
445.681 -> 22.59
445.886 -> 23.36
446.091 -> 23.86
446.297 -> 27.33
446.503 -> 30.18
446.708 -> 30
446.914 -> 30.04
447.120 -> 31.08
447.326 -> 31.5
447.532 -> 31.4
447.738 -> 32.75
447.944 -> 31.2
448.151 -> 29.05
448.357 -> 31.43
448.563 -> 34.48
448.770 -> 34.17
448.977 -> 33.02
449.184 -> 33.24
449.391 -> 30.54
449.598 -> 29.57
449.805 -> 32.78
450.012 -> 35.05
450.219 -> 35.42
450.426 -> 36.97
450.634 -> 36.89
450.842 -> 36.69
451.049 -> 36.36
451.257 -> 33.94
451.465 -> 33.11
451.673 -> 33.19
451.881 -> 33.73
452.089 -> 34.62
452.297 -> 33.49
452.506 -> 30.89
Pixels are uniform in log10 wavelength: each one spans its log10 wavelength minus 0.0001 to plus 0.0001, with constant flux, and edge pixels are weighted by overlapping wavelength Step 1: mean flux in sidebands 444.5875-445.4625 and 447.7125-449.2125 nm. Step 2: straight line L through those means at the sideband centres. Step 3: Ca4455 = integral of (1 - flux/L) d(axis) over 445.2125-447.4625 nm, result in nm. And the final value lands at 0.236 nm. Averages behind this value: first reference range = 29.3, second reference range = 32.4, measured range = 27.3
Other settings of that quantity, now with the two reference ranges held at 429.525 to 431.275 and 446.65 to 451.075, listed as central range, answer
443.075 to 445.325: -0.052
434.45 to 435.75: -0.426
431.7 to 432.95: -0.446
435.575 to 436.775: -0.418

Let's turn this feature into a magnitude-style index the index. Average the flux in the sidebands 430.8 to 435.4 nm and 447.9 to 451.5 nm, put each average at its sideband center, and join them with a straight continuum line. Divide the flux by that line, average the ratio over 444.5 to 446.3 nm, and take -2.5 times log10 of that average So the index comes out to 0.16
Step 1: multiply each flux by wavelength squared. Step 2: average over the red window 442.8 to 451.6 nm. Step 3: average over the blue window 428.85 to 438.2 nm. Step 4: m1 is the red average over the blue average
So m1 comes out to 1.4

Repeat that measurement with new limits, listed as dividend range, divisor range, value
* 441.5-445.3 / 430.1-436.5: 1.25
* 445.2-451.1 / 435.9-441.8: 1.32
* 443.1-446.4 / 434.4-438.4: 1.12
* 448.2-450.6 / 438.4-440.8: 1.48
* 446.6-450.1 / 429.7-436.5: 1.45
